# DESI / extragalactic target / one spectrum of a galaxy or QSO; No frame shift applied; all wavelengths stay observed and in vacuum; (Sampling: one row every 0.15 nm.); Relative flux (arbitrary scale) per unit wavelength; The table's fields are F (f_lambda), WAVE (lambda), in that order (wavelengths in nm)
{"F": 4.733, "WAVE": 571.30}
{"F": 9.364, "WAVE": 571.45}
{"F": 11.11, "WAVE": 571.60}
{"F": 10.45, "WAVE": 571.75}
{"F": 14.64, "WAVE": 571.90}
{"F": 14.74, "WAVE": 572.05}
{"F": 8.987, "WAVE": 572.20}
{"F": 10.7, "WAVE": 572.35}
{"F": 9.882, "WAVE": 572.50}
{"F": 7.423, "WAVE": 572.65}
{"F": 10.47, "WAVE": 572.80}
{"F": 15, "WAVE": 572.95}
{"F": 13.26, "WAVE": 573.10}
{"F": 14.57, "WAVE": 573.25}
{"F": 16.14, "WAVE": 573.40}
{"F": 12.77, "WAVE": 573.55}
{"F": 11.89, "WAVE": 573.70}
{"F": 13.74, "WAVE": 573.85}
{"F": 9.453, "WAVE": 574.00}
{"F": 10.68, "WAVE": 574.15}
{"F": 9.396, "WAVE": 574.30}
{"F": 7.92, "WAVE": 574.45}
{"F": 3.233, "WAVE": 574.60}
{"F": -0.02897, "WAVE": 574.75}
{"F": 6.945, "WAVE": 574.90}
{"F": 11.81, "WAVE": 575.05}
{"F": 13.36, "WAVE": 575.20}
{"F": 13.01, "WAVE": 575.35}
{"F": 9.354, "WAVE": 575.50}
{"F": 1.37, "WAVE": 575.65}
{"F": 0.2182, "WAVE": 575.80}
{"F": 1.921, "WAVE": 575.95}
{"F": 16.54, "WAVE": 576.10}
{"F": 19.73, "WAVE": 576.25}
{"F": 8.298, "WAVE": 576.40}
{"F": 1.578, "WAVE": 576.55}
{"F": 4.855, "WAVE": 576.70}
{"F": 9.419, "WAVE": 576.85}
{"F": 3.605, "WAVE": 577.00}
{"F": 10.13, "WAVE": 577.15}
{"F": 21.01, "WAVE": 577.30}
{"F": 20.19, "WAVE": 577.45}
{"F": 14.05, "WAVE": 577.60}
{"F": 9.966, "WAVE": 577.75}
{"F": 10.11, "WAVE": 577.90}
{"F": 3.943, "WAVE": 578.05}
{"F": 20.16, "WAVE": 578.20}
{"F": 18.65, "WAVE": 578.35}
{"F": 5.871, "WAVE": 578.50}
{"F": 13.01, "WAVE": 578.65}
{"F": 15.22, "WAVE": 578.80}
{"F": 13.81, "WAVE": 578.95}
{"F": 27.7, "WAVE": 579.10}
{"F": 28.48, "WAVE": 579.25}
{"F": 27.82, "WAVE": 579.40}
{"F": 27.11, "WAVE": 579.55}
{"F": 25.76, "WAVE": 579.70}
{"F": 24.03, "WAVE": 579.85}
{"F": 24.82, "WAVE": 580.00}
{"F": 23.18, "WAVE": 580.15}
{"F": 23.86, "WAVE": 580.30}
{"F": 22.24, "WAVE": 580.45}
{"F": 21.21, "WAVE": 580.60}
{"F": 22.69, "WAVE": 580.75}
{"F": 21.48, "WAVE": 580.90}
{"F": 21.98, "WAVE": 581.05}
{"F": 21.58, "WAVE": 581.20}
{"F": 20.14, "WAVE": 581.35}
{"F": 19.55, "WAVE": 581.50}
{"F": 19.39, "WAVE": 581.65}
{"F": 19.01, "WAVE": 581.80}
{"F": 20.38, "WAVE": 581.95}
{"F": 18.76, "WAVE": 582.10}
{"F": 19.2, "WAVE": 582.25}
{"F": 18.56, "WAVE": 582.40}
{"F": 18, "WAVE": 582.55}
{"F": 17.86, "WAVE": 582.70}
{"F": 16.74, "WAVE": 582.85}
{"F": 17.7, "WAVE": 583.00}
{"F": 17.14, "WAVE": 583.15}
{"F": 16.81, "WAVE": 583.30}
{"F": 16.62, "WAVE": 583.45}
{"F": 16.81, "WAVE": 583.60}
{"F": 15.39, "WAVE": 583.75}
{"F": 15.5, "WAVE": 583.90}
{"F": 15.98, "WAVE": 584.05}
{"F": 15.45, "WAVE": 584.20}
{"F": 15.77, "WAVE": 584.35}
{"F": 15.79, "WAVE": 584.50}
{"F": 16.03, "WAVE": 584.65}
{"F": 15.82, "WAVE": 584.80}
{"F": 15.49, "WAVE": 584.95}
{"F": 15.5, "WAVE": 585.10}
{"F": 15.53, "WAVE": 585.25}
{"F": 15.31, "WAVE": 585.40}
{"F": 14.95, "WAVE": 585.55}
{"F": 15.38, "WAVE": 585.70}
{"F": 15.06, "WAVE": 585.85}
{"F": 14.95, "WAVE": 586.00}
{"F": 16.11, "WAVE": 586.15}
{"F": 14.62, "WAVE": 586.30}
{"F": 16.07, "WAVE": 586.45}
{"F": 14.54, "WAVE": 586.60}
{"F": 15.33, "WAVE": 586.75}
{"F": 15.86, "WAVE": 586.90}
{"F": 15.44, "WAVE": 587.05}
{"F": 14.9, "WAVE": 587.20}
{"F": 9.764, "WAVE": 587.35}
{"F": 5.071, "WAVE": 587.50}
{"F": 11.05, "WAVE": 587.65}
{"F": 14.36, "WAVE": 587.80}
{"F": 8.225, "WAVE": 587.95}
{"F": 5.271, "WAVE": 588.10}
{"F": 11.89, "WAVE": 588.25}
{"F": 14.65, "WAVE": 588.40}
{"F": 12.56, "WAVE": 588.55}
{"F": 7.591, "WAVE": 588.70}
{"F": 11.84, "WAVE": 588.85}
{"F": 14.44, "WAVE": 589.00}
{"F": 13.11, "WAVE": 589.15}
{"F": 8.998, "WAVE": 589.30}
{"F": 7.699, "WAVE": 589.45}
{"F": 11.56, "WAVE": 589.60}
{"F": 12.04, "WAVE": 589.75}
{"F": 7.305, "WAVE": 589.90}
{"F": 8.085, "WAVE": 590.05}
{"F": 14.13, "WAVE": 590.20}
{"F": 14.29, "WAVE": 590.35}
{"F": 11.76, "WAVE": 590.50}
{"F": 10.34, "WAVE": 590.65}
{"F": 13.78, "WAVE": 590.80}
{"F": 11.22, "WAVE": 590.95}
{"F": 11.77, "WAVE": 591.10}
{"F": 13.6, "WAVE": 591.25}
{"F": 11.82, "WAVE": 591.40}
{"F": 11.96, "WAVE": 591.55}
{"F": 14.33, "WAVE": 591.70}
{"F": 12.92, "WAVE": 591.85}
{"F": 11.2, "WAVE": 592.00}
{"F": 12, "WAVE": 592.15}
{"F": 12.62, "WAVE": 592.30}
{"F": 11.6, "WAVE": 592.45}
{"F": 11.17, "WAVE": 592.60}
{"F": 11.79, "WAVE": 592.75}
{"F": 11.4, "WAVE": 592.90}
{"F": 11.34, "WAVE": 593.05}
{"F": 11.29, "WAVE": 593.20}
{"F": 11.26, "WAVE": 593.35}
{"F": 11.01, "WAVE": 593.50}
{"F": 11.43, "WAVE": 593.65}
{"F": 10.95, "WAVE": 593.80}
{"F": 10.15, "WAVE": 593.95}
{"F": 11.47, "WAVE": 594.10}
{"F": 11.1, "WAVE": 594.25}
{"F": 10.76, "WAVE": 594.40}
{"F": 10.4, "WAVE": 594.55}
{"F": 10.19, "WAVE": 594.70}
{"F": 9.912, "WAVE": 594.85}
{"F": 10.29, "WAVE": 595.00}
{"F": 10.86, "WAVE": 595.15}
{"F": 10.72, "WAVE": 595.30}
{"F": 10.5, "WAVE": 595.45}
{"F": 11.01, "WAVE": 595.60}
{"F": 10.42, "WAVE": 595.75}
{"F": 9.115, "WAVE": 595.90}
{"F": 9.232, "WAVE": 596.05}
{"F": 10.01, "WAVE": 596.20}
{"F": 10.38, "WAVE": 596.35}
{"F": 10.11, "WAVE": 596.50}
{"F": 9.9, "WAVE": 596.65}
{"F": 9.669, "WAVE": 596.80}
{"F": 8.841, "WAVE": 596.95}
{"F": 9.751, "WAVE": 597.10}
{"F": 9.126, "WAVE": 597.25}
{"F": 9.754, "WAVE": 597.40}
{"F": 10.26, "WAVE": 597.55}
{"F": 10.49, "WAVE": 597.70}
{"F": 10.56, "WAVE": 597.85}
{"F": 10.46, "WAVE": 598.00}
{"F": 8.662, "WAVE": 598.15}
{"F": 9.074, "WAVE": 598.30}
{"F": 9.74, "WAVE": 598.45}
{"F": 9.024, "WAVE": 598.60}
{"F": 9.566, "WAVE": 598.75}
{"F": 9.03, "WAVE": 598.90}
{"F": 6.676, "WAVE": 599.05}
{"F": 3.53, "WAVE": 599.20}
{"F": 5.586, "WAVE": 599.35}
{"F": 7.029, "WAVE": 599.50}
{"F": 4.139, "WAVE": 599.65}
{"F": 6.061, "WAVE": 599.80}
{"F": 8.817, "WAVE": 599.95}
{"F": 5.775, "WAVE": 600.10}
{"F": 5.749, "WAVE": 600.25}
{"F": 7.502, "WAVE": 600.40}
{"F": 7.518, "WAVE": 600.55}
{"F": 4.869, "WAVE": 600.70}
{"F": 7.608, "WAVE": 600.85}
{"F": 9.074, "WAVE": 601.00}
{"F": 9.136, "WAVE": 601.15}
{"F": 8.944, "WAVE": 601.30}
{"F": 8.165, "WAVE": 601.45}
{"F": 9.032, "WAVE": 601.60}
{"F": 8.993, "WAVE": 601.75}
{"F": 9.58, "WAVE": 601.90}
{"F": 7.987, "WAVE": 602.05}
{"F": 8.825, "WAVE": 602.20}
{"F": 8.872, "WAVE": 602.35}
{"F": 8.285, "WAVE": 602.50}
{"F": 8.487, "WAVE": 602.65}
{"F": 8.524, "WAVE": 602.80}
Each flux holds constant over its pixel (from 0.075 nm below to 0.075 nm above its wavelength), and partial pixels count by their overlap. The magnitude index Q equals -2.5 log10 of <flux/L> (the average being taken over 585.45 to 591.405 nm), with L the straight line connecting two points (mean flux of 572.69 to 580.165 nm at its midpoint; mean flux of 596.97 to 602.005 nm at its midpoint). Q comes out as -0.17 mag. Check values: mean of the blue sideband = 13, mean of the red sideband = 8.17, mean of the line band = 12.3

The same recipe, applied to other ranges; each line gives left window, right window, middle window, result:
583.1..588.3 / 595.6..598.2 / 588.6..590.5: 0.17 mag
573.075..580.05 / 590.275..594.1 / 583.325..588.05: -0.18 mag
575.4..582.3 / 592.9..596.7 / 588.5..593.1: 0.03 mag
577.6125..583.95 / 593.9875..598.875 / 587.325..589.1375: 0.35 mag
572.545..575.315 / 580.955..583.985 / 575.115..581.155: -0.05 mag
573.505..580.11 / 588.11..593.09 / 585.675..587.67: -0.16 mag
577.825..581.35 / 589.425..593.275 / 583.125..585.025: 0.06 mag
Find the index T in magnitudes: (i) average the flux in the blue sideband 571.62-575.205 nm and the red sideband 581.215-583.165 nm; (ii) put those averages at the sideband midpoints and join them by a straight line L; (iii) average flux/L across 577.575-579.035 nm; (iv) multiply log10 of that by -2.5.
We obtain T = 0.21 mag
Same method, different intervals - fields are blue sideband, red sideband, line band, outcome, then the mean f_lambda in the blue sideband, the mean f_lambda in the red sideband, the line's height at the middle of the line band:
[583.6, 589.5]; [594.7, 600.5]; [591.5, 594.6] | -0.069 mag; 13.6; 8.89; 10.8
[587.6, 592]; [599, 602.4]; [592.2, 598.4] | -0.118 mag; 11.5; 7.36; 9.4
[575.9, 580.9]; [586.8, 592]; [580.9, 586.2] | -0.204 mag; 16.5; 11.6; 14.2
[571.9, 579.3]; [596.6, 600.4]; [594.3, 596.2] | -0.182 mag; 11.3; 8.26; 8.69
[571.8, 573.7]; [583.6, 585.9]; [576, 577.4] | 0.256 mag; 12.3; 15.6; 13.4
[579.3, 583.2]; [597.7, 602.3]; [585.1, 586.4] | 0.181 mag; 21.2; 7.94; 18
